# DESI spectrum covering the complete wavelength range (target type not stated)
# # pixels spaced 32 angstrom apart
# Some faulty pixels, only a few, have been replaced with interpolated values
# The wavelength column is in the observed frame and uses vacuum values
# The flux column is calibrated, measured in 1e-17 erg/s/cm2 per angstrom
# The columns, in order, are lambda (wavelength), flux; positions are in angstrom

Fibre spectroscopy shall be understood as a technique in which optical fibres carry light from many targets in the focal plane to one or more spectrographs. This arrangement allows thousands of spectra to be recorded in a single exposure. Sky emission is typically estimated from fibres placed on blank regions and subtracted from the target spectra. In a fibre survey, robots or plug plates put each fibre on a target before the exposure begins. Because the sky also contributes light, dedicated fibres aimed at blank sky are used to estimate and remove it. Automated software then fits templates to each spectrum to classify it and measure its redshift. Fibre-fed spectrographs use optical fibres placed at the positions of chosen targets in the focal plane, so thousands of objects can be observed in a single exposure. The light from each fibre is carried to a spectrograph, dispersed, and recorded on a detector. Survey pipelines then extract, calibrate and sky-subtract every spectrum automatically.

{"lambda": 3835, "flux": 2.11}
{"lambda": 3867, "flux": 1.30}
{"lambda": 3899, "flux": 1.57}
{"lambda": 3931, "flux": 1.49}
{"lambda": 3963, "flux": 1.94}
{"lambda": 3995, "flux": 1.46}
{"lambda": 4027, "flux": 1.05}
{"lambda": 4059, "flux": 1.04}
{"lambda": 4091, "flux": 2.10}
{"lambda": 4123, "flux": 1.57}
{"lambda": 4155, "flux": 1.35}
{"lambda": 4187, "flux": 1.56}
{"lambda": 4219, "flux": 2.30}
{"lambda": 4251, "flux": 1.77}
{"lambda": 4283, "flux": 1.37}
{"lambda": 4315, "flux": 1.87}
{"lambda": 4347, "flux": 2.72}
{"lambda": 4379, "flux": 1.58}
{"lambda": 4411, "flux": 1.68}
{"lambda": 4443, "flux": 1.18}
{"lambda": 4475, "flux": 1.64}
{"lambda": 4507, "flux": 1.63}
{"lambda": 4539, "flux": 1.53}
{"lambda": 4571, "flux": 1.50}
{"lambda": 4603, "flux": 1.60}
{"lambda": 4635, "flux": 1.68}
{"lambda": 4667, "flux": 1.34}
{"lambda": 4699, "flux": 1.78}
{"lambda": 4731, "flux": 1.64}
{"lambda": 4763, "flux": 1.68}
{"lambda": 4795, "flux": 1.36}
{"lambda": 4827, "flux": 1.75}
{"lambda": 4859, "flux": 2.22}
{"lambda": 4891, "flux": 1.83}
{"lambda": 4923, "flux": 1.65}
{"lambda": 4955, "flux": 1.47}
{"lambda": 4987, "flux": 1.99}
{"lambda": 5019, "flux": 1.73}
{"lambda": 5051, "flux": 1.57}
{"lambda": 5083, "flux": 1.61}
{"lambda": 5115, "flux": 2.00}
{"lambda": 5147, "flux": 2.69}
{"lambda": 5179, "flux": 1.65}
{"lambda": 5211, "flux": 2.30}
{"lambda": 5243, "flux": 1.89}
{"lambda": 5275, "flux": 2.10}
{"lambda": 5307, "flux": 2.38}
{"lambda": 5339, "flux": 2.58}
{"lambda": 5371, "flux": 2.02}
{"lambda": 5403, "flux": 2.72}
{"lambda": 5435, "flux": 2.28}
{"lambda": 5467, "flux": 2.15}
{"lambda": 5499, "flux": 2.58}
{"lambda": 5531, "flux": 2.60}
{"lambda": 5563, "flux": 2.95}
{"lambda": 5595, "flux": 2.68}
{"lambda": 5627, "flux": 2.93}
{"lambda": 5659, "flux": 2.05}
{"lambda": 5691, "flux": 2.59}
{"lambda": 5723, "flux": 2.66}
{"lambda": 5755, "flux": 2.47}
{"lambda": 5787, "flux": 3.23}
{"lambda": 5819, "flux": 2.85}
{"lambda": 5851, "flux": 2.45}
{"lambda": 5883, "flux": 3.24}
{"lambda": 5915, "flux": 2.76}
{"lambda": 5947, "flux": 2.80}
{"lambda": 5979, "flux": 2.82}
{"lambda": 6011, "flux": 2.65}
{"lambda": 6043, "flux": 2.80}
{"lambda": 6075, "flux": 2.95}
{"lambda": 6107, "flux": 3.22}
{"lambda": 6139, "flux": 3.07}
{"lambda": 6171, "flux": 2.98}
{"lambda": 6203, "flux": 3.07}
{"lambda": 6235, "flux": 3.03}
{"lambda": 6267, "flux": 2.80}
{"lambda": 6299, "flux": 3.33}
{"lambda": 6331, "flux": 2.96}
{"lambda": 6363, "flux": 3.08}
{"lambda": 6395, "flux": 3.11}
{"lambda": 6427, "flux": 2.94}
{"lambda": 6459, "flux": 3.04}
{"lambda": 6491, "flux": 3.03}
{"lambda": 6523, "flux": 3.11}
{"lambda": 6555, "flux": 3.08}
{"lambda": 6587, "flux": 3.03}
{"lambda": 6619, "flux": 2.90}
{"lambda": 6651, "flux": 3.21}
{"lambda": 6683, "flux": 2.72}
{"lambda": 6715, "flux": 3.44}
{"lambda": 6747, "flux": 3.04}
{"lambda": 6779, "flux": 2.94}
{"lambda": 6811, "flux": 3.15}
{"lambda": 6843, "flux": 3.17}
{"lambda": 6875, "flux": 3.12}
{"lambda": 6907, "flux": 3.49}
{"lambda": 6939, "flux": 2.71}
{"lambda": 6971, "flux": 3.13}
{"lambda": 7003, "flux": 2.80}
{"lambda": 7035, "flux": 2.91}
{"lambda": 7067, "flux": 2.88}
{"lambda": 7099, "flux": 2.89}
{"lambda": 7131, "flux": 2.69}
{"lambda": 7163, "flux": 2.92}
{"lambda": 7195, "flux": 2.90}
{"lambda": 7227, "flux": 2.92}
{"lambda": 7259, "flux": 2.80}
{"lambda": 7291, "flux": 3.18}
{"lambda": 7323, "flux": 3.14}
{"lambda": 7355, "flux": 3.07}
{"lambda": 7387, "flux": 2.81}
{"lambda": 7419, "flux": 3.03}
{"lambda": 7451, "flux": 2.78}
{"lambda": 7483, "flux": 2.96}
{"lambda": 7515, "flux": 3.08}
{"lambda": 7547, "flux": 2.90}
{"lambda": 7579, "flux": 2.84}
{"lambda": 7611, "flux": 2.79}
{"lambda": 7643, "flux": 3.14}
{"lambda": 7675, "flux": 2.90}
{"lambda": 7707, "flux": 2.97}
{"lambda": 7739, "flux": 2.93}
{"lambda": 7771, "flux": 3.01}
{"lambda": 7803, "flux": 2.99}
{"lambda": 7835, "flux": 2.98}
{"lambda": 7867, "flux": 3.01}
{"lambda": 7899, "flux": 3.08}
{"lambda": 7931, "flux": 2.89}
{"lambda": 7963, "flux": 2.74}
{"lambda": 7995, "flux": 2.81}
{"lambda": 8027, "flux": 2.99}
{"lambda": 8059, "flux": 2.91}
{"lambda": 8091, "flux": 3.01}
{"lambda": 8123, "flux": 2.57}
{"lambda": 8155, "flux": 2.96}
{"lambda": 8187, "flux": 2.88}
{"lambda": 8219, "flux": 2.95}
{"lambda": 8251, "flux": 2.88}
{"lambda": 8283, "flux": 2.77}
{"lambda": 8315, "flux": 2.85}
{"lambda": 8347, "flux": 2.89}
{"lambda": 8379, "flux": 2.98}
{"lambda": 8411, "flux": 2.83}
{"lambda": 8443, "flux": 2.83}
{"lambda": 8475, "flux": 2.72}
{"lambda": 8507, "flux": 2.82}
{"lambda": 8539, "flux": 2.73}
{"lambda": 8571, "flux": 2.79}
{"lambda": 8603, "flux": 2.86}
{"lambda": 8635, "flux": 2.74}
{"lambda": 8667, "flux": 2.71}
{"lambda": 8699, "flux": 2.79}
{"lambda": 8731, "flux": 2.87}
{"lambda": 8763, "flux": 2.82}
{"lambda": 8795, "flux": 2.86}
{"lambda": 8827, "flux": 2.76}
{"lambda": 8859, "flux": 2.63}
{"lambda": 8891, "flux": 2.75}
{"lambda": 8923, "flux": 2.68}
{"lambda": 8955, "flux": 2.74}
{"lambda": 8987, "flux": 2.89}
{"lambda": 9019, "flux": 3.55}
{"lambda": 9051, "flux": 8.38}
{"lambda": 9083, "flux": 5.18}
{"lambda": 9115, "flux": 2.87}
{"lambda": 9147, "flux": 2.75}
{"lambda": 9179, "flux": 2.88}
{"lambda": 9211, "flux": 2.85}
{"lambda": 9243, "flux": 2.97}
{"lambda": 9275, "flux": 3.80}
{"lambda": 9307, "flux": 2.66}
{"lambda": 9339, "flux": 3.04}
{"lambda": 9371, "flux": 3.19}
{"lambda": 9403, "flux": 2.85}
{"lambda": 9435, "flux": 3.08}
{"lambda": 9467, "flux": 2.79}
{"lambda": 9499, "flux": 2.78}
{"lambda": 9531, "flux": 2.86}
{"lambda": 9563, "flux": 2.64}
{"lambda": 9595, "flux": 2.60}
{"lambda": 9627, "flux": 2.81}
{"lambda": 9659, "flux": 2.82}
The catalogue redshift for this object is 0.38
